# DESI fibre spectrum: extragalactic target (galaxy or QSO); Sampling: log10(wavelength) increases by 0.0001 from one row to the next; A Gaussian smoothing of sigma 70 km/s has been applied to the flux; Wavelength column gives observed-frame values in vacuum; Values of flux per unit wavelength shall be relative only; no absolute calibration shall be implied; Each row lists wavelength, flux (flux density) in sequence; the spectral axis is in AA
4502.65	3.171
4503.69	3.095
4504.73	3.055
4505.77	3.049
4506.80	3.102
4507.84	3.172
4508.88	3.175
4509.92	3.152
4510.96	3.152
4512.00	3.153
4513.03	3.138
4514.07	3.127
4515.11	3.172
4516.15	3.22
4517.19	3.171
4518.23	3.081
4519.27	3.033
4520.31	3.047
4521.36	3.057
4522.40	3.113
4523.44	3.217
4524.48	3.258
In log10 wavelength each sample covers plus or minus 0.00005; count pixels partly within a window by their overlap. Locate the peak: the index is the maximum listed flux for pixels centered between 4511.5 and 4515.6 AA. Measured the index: 3.172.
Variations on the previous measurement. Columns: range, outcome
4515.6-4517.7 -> 3.22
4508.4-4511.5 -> 3.175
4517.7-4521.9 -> 3.081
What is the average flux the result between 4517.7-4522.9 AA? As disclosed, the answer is 3.06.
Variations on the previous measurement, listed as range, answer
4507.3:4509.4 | 3.17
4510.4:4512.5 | 3.15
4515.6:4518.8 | 3.16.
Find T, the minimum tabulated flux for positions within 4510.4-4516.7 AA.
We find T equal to 3.127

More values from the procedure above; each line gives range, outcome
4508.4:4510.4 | 3.152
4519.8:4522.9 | 3.047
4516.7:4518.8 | 3.081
